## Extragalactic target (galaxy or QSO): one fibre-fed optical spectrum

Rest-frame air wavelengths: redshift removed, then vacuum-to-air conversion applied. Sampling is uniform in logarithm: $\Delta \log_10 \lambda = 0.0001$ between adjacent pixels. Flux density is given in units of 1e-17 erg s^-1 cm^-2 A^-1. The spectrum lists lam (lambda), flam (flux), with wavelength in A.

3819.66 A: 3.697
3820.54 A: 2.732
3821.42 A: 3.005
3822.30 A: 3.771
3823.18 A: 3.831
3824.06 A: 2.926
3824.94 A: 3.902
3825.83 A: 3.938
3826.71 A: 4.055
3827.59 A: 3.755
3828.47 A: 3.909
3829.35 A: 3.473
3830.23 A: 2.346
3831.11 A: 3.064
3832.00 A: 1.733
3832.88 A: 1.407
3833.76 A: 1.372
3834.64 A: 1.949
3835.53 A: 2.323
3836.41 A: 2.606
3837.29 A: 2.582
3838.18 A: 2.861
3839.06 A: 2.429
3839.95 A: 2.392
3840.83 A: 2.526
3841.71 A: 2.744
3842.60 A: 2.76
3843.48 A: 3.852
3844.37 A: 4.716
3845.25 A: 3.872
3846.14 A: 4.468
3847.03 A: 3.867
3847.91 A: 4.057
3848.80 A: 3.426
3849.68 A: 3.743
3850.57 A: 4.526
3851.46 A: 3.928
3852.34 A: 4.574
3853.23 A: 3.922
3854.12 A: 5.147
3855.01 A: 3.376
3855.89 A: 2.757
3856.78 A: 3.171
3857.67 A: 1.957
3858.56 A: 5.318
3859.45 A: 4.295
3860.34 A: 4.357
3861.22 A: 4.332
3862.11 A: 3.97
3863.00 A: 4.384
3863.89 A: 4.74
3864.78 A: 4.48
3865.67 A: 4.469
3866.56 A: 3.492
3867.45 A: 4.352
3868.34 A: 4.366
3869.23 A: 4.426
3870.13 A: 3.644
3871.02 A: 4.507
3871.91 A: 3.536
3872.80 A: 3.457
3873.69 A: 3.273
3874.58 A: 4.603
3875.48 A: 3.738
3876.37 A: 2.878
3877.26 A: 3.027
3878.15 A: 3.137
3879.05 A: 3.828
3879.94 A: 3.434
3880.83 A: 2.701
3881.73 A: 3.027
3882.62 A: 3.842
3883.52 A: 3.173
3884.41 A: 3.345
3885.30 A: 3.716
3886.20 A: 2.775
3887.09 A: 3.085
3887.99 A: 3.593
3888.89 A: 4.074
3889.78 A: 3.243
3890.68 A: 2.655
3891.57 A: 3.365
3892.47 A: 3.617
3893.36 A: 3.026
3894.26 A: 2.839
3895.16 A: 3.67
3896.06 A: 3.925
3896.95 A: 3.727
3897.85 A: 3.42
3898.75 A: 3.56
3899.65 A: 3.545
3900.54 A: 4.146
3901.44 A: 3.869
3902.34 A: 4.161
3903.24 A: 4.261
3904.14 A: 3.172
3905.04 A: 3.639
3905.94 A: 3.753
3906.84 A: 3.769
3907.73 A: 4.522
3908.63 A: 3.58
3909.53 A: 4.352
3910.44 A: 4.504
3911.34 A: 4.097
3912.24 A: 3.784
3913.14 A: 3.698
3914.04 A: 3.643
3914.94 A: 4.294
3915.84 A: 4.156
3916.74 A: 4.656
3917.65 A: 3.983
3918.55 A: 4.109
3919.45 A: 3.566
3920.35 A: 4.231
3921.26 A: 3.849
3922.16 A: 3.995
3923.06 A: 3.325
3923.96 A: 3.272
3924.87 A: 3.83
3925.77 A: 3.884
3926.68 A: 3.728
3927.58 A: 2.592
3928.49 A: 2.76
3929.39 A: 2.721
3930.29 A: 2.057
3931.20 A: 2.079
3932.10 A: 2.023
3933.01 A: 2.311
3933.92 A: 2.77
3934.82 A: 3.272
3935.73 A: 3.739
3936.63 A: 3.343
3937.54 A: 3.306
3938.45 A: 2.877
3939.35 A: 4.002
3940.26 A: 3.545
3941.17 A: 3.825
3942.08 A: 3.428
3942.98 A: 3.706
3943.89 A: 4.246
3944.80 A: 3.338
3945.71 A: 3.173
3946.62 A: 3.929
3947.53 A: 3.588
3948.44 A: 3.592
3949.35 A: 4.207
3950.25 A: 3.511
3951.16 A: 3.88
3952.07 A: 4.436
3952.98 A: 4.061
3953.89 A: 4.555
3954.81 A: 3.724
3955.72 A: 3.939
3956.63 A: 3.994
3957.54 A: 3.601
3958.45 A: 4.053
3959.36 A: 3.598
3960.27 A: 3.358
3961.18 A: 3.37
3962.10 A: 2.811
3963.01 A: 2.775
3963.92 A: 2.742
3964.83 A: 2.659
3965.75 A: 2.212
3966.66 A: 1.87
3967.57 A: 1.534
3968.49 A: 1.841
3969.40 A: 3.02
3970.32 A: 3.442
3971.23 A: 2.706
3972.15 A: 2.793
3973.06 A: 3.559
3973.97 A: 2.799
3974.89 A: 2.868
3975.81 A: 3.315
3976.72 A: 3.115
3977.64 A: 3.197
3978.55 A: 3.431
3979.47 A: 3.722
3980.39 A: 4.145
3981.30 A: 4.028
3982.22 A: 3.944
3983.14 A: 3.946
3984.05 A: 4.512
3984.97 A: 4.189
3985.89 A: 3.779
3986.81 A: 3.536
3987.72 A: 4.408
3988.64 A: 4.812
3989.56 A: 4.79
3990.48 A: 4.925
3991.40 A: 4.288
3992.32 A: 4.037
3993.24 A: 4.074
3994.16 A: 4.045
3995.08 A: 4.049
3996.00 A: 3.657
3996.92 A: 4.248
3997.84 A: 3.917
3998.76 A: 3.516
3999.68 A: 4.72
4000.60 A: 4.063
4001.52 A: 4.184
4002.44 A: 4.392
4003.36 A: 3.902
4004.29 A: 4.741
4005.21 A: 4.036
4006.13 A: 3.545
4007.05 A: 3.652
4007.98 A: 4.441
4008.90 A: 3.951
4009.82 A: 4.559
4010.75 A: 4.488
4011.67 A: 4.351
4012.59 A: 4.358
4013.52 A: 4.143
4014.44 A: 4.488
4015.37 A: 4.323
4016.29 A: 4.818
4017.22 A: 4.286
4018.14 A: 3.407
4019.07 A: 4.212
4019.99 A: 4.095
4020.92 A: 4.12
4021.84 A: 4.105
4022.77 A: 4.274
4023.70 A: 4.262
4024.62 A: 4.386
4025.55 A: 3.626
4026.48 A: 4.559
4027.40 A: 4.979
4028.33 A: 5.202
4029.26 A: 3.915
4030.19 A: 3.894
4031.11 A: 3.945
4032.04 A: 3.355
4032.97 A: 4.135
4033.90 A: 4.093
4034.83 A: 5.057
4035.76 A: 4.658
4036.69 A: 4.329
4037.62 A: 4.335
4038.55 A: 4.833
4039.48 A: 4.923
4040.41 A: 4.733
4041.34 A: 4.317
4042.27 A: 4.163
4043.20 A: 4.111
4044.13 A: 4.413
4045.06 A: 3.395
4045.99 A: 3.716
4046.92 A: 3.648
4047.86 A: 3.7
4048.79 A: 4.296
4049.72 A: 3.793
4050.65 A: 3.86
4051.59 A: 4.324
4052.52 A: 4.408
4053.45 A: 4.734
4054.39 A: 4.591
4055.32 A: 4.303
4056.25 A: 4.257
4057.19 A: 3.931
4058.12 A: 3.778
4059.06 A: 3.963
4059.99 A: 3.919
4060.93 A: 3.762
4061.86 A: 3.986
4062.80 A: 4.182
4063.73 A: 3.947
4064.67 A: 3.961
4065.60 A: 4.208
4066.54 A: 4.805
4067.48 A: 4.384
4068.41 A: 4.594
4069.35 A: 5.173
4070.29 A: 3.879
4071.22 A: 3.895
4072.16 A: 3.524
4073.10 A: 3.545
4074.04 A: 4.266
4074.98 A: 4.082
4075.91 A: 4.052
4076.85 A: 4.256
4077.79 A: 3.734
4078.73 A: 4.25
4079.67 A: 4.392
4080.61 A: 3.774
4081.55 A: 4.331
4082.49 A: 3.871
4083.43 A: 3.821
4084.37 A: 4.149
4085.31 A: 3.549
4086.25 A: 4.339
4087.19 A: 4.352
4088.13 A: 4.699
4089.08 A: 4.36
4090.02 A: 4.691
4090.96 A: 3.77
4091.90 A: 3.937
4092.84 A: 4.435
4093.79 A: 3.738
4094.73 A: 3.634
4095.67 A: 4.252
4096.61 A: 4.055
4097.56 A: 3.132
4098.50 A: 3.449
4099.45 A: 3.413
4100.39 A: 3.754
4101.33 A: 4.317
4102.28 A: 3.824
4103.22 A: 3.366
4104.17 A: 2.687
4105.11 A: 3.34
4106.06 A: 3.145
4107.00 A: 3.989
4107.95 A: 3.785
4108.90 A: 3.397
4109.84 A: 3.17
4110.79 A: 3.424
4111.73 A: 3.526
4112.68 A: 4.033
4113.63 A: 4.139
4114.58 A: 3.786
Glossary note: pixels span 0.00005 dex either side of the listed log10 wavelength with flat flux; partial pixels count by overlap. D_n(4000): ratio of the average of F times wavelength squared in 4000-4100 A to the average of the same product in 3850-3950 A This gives 1.23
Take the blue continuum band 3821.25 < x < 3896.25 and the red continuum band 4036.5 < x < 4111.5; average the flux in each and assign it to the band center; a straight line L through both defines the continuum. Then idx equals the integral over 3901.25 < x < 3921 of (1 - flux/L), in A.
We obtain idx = -2.03 A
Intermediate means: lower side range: 3.49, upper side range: 4.02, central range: 3.99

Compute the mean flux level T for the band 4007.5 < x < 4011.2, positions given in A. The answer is 4.35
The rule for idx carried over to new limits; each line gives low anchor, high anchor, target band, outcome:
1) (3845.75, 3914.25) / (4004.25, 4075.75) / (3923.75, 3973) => 8.6 A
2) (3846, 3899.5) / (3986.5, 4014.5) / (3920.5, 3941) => 4.0 A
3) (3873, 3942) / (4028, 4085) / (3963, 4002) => 2.7 A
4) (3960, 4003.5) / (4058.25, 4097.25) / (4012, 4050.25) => -3.9 A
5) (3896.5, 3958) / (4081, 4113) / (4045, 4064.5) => -1.4 A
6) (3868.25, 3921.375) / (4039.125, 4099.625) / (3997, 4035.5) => -2.3 A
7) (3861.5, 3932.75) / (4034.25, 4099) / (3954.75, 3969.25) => 3.2 A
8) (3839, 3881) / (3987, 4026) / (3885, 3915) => 1.8 A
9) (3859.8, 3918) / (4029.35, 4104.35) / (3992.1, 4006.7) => -0.4 A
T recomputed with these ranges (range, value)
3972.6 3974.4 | 3.2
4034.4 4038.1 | 4.59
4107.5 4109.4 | 3.59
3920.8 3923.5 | 3.72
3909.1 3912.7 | 4.17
